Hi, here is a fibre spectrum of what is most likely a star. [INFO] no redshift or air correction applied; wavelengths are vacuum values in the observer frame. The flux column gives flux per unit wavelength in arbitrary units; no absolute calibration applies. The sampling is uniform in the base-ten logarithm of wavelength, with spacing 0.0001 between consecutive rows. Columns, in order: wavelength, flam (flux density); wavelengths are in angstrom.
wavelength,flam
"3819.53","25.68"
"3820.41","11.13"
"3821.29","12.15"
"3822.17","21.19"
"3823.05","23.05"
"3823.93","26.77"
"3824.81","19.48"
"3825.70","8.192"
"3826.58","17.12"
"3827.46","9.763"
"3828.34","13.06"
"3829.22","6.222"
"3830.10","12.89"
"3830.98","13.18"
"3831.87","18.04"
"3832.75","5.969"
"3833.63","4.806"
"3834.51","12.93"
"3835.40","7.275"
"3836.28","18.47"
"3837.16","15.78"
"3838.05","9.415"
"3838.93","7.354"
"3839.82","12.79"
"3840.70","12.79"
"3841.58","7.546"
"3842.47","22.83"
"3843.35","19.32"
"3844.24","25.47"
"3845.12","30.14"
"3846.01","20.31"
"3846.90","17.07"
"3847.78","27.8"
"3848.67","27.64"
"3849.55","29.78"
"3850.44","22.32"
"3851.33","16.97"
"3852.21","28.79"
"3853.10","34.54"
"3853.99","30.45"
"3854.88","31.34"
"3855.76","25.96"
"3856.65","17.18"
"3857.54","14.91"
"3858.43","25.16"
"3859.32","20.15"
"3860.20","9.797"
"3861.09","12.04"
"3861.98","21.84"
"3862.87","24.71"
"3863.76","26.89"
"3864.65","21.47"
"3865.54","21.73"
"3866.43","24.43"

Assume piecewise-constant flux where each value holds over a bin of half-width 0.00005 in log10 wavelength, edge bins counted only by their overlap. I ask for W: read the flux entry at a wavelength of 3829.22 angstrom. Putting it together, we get 6.222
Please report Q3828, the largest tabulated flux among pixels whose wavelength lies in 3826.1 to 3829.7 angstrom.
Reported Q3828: 17.12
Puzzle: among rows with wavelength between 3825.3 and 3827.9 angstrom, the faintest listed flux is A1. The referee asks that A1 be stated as 8.192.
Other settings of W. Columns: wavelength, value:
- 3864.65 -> 21.47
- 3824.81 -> 19.48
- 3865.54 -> 21.73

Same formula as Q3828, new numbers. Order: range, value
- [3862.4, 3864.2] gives 26.89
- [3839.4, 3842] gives 12.79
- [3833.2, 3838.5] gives 18.47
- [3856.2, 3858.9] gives 25.16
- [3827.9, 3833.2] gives 18.04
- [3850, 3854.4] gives 34.54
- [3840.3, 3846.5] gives 30.14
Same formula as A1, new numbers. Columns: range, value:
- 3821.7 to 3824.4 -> 21.19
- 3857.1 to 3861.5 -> 9.797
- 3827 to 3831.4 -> 6.222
